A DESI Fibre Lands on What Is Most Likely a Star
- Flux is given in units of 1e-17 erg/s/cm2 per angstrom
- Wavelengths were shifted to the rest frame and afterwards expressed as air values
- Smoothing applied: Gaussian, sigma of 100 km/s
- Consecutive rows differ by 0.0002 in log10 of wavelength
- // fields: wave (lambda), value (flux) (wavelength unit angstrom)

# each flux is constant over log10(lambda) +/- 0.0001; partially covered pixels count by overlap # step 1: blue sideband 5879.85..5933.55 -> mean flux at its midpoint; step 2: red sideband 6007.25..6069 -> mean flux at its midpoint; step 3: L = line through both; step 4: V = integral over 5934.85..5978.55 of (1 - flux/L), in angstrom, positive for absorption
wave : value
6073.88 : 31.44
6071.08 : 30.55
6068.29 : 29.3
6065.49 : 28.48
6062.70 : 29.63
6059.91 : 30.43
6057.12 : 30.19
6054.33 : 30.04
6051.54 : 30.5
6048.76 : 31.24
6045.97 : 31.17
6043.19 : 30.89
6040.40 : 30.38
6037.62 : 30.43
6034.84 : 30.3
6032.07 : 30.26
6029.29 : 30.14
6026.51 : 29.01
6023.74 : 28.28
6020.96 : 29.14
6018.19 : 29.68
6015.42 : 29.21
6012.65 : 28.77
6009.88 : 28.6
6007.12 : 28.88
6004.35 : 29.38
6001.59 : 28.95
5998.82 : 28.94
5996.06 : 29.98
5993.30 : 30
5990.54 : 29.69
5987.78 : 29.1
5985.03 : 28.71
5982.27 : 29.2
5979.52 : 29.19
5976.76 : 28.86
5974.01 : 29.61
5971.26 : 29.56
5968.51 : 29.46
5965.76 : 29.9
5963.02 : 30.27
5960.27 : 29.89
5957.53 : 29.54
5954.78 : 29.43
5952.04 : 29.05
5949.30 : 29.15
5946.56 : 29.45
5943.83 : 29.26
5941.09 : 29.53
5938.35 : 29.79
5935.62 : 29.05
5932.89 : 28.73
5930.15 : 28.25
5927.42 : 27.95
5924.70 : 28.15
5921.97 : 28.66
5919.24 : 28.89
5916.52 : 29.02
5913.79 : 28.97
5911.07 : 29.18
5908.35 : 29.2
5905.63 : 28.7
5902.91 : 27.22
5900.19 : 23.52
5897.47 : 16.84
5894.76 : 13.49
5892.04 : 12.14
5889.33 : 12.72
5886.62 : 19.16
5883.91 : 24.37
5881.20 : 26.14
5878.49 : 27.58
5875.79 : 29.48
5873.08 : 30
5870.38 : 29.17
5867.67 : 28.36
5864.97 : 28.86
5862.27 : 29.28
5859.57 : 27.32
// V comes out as -4.89 angstrom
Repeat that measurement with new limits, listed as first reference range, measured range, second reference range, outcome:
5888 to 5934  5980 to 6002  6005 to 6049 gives -0.9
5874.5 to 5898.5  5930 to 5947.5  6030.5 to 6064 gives -4.2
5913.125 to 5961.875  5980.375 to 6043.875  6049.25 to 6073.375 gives 0.4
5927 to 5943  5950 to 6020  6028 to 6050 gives 0.9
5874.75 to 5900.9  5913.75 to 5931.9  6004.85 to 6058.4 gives -4.7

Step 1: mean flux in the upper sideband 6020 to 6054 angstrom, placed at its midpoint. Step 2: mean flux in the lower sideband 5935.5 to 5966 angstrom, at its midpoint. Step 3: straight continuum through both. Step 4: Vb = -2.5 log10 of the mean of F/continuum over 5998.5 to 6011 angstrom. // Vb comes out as 0.04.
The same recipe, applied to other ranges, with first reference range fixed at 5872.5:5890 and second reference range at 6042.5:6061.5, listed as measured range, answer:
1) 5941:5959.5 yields -0.09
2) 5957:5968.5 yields -0.10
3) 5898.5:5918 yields -0.10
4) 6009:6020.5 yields 0.01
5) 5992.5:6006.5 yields -0.03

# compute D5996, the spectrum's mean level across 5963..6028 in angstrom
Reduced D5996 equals 29.2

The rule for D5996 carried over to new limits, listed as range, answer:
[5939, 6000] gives 29.4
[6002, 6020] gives 29.1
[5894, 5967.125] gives 27.9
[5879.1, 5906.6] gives 20.5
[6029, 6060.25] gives 30.5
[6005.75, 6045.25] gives 29.6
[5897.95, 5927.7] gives 27.8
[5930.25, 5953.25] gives 29.2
